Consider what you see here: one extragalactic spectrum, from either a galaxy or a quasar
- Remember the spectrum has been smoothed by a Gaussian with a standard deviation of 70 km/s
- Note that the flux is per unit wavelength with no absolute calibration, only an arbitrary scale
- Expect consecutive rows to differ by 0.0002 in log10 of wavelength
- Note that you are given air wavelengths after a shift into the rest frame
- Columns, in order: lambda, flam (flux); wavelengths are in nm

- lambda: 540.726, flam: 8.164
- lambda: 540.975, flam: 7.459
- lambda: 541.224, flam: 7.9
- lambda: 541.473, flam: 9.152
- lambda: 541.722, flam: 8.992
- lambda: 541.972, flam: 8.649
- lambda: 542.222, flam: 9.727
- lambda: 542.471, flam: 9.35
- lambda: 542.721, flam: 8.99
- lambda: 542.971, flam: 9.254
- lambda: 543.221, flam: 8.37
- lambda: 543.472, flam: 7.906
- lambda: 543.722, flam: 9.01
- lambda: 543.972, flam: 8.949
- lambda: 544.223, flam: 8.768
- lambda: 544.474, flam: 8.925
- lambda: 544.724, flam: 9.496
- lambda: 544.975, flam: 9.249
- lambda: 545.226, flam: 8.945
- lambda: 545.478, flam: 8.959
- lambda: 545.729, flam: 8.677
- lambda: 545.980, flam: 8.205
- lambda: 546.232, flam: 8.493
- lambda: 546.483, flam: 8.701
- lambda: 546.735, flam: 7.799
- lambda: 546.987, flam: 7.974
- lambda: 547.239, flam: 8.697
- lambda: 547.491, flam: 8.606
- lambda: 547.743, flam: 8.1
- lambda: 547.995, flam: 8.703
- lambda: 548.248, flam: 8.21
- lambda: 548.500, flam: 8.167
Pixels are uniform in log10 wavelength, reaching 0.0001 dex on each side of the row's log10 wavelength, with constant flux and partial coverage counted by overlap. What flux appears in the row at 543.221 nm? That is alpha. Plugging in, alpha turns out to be 8.37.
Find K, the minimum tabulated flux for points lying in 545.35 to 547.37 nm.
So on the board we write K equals 7.799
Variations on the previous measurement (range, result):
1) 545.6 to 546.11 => 8.205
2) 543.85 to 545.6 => 8.768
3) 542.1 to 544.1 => 7.906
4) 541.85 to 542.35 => 8.649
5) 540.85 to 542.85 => 7.459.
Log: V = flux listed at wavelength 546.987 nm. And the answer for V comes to 7.974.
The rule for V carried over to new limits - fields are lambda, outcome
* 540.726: 8.164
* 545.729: 8.677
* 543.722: 9.01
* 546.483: 8.701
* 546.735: 7.799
